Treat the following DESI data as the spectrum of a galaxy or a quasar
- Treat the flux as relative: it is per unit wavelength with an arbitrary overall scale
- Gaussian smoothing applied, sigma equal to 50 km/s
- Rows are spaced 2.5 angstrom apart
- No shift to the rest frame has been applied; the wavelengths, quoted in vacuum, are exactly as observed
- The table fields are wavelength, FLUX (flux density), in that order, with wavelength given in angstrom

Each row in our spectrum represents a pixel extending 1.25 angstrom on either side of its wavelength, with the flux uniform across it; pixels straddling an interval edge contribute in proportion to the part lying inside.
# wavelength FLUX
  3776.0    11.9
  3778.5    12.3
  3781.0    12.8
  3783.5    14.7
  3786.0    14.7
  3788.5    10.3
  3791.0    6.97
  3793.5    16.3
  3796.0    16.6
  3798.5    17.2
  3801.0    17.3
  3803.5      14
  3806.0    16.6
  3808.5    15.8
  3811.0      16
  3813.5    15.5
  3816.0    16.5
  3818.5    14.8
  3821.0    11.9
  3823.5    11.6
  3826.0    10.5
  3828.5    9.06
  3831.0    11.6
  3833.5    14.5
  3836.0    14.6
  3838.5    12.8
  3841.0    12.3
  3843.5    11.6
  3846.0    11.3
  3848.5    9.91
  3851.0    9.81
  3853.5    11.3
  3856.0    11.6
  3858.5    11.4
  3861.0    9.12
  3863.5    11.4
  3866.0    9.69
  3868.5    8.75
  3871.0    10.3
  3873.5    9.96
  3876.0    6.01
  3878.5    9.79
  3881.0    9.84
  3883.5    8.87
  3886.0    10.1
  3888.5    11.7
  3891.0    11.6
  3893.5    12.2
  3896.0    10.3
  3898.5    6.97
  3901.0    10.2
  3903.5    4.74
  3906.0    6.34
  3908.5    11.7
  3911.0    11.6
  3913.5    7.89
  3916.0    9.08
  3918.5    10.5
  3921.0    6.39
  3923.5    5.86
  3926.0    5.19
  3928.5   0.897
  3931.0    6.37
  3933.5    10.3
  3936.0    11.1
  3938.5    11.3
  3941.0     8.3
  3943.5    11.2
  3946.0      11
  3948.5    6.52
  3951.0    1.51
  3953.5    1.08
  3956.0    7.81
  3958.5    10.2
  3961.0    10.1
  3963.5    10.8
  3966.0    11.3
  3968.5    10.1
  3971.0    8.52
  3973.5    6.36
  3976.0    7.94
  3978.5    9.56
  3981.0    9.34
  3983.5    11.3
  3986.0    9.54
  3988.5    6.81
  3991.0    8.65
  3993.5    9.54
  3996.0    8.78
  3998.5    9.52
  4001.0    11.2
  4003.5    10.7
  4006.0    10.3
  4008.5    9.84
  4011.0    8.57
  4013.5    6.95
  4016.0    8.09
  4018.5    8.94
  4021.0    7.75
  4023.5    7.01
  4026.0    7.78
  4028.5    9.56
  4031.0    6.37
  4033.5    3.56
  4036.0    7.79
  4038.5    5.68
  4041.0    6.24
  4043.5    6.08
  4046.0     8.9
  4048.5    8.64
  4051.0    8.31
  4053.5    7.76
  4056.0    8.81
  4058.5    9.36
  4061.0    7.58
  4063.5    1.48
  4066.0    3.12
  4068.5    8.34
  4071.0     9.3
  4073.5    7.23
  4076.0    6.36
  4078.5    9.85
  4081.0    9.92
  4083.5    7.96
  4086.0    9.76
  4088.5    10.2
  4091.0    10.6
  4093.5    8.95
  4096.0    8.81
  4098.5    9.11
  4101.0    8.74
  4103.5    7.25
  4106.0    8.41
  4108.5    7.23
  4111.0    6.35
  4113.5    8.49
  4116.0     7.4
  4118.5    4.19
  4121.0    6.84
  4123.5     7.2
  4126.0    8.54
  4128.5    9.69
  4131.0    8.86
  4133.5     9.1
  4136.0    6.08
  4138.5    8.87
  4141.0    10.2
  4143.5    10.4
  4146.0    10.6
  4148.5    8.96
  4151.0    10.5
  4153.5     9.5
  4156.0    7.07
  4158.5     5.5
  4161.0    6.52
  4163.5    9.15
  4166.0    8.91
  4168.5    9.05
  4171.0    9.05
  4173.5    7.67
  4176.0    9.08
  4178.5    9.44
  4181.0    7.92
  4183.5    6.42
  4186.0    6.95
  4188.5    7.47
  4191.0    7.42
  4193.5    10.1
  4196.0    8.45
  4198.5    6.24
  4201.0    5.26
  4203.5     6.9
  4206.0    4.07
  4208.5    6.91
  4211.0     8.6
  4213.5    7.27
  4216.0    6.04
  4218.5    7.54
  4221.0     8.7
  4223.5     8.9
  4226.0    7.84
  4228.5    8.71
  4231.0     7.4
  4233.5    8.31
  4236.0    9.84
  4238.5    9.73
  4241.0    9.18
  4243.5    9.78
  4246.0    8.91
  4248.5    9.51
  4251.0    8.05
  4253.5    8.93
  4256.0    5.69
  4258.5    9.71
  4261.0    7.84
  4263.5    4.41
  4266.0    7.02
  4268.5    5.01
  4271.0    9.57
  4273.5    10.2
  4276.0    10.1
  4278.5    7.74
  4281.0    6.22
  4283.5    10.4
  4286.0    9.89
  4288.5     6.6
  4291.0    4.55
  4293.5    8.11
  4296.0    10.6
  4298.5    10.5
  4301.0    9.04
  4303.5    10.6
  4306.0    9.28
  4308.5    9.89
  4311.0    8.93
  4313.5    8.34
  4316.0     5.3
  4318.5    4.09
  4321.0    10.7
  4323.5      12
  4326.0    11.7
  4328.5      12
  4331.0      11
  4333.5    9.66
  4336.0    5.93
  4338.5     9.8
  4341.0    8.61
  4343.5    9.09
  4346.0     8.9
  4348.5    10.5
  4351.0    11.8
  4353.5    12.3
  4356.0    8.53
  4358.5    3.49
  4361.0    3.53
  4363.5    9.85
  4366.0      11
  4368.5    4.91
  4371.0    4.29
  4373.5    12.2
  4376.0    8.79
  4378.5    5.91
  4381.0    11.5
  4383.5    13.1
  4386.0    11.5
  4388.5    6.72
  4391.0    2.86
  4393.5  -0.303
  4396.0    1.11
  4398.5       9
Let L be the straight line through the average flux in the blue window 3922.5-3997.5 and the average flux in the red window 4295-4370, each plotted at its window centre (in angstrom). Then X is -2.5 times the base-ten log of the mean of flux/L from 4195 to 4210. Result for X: 0.36 mag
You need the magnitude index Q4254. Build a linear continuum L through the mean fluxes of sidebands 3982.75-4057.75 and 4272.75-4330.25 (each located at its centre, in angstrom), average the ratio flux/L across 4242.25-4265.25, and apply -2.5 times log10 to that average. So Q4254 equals 0.103 mag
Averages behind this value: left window 8.29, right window 9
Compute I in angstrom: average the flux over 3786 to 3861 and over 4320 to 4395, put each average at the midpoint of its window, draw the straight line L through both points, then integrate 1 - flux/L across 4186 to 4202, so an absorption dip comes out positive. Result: 4.1 angstrom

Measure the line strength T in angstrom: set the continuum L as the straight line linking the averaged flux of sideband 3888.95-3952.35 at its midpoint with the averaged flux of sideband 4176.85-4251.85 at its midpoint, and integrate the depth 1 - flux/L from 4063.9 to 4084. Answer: 1.6 angstrom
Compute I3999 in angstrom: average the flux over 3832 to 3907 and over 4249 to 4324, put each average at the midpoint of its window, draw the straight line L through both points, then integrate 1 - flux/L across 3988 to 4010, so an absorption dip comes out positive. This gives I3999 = 0.3 angstrom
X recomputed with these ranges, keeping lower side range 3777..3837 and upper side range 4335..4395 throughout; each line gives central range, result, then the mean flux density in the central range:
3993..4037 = 0.35 mag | 8.44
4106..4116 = 0.39 mag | 7.49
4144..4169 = 0.19 mag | 8.62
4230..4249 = 0.03 mag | 9.09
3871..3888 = 0.37 mag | 9.3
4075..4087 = 0.24 mag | 8.8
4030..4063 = 0.50 mag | 7.19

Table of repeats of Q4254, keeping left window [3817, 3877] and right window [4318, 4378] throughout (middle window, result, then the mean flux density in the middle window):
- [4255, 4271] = 0.33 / 6.86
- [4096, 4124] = 0.32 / 7.45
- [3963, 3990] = 0.15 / 9.18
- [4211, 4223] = 0.24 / 7.61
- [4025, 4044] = 0.48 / 6.64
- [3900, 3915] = 0.24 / 8.73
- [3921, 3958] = 0.45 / 7.07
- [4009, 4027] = 0.29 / 7.95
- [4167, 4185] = 0.16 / 8.36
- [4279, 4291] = 0.18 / 7.86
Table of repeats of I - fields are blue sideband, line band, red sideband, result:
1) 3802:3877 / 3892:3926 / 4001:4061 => 6.3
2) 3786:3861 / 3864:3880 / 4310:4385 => 4.4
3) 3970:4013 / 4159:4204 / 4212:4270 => 2.4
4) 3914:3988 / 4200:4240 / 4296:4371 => 5.0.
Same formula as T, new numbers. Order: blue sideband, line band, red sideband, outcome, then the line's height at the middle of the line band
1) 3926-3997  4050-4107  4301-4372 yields 2.5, 8.51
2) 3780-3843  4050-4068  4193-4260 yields 6.4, 10.3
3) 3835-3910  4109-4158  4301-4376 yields 6.1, 9.47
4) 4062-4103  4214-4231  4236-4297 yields 0.7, 8.22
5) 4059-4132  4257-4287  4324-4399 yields 0.1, 8.18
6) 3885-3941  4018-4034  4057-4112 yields 1.7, 8.25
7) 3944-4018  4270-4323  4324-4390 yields 2.3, 9.05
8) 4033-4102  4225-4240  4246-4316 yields -0.8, 8.24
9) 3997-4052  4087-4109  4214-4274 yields -2.1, 8.11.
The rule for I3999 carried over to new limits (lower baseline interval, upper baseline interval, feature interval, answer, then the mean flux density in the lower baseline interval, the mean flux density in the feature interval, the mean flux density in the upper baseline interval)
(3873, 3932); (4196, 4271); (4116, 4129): 1.3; 8.49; 7.16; 7.71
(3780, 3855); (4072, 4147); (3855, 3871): 2.9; 13.3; 10.3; 8.44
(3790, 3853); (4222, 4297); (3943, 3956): 6.3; 13.4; 6.13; 8.29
